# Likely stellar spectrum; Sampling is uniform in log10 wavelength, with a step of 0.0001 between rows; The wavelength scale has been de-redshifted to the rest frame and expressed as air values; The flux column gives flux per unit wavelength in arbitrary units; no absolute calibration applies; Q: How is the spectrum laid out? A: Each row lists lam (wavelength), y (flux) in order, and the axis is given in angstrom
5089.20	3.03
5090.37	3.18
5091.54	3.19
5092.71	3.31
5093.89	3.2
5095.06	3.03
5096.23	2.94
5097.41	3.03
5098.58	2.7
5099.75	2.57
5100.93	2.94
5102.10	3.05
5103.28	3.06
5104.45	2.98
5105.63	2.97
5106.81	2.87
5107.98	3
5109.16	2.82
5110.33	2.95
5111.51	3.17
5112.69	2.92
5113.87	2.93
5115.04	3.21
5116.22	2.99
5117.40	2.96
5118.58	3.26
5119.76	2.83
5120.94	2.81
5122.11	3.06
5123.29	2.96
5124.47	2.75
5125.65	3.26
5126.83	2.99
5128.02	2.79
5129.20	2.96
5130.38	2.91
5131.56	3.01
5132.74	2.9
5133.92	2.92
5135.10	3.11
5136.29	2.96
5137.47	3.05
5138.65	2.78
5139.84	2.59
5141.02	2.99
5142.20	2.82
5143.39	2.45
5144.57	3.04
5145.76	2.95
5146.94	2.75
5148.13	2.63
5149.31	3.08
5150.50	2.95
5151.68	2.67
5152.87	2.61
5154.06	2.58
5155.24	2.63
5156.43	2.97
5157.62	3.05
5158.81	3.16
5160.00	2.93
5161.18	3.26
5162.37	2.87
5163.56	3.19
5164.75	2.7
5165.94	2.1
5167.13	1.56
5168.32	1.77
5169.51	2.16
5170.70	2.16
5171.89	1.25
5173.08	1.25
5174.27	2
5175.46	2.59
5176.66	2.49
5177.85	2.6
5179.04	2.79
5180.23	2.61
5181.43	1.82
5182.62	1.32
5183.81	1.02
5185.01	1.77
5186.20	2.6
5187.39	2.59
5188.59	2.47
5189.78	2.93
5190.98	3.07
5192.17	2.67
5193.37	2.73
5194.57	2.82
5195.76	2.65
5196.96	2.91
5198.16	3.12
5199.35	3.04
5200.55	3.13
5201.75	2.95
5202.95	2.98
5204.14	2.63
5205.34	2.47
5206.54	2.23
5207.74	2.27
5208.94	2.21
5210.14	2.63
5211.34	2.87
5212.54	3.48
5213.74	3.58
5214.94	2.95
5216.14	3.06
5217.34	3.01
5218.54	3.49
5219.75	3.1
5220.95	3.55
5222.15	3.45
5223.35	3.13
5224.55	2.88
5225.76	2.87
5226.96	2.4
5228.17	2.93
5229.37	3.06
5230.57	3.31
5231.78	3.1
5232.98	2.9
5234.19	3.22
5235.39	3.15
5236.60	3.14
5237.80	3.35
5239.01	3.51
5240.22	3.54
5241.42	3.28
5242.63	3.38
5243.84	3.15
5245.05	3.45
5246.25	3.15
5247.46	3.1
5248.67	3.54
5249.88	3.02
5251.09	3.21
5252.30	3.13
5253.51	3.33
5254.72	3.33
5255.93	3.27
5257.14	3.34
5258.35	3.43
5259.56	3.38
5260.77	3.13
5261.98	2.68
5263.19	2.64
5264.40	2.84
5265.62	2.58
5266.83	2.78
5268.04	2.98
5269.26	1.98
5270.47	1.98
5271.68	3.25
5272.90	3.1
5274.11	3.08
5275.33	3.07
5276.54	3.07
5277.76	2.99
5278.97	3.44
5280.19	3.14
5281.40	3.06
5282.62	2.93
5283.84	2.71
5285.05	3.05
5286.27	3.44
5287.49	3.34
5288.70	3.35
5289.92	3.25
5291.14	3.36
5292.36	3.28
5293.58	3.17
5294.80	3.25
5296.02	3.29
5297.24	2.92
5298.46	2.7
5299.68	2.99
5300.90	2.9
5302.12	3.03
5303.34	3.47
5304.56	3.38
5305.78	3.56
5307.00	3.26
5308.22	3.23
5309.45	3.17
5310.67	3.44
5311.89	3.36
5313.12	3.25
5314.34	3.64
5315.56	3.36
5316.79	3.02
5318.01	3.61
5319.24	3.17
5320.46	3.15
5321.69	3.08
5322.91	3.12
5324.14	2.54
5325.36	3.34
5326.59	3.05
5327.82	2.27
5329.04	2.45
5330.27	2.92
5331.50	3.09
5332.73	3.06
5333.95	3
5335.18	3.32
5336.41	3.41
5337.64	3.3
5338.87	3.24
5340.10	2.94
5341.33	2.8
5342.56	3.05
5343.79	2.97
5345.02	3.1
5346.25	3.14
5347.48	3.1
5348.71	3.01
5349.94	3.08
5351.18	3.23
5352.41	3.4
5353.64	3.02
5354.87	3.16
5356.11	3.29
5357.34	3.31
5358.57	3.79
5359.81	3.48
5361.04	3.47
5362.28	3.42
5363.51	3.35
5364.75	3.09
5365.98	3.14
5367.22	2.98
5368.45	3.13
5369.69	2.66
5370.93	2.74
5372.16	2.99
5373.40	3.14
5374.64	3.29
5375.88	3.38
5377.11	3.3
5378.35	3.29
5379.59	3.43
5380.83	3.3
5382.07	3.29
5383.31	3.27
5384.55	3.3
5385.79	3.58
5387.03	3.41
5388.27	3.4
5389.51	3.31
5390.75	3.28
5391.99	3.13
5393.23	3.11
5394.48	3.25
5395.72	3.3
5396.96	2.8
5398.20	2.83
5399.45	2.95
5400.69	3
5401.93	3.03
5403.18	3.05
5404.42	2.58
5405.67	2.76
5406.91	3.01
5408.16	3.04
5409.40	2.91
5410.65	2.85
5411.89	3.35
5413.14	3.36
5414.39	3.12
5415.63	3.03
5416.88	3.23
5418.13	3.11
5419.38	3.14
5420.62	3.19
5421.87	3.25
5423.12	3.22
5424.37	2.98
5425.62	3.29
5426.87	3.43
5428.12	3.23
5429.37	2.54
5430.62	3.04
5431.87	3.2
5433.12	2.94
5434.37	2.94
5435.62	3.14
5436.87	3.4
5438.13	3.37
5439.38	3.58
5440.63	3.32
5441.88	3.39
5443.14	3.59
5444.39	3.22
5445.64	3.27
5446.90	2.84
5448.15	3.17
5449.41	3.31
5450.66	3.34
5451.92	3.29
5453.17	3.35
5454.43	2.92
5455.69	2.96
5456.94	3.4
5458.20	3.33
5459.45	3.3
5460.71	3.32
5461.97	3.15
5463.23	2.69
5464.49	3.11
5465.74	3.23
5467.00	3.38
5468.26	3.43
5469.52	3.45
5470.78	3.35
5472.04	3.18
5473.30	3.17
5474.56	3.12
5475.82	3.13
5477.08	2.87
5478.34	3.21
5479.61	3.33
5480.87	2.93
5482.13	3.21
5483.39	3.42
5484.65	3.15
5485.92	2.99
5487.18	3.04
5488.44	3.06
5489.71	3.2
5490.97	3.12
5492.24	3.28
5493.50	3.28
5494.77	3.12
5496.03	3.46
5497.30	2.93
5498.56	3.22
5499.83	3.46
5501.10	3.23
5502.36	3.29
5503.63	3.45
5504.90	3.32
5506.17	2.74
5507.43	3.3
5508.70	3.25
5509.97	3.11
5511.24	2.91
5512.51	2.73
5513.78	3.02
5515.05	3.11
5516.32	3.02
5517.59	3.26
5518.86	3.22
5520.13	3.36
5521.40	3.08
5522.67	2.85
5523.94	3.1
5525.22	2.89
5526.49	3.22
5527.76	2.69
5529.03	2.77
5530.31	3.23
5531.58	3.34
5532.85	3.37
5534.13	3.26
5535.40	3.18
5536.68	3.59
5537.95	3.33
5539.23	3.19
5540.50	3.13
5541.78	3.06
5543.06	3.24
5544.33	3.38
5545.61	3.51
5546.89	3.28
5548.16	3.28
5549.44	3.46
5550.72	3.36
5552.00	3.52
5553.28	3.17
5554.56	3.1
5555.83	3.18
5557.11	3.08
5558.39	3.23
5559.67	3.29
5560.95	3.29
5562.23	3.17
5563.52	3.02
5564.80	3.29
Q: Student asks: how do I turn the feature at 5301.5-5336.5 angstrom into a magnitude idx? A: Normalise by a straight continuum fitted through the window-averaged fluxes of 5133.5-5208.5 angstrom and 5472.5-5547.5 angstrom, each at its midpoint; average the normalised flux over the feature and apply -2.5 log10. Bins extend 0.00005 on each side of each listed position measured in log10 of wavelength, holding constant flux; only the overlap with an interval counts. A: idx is -0.12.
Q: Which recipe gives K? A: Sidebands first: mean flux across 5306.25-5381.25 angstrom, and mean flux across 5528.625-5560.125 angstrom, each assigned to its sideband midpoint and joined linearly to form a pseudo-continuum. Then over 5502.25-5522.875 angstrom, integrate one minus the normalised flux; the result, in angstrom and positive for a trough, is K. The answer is 0.8 angstrom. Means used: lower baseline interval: 3.16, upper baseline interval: 3.26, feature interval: 3.12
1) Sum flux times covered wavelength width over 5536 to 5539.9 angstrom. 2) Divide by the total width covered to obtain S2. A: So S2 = 3.37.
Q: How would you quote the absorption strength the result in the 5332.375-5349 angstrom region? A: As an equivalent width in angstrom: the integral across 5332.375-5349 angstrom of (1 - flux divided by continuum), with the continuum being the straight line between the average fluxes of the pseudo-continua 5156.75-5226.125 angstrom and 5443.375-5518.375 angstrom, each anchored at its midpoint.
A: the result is -1.1 angstrom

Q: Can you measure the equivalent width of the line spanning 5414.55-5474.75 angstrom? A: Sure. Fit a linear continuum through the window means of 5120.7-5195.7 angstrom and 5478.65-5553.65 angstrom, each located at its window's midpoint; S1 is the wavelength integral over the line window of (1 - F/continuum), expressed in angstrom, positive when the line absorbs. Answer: -2.57 angstrom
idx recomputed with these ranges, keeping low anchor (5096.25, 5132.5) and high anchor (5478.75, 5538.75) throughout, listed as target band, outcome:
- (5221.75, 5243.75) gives -0.04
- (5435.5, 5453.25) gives -0.06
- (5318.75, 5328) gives 0.02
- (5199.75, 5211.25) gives 0.14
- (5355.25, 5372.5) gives -0.04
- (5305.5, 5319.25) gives -0.10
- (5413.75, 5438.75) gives -0.01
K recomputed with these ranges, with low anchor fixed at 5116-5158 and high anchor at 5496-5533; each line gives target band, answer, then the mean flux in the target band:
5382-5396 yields -1.2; 3.3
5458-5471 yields -0.6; 3.24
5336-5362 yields -1.6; 3.21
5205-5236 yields -0.4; 2.98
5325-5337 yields 0.1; 2.98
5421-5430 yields -0.2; 3.13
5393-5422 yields 0.1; 3.05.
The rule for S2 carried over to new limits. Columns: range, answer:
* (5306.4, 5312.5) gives 3.29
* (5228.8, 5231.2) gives 3.18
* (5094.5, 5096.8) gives 2.99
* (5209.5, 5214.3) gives 3.13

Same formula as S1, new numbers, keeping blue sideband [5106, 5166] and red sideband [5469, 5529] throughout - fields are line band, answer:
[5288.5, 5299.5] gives -0.5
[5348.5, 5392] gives -2.7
